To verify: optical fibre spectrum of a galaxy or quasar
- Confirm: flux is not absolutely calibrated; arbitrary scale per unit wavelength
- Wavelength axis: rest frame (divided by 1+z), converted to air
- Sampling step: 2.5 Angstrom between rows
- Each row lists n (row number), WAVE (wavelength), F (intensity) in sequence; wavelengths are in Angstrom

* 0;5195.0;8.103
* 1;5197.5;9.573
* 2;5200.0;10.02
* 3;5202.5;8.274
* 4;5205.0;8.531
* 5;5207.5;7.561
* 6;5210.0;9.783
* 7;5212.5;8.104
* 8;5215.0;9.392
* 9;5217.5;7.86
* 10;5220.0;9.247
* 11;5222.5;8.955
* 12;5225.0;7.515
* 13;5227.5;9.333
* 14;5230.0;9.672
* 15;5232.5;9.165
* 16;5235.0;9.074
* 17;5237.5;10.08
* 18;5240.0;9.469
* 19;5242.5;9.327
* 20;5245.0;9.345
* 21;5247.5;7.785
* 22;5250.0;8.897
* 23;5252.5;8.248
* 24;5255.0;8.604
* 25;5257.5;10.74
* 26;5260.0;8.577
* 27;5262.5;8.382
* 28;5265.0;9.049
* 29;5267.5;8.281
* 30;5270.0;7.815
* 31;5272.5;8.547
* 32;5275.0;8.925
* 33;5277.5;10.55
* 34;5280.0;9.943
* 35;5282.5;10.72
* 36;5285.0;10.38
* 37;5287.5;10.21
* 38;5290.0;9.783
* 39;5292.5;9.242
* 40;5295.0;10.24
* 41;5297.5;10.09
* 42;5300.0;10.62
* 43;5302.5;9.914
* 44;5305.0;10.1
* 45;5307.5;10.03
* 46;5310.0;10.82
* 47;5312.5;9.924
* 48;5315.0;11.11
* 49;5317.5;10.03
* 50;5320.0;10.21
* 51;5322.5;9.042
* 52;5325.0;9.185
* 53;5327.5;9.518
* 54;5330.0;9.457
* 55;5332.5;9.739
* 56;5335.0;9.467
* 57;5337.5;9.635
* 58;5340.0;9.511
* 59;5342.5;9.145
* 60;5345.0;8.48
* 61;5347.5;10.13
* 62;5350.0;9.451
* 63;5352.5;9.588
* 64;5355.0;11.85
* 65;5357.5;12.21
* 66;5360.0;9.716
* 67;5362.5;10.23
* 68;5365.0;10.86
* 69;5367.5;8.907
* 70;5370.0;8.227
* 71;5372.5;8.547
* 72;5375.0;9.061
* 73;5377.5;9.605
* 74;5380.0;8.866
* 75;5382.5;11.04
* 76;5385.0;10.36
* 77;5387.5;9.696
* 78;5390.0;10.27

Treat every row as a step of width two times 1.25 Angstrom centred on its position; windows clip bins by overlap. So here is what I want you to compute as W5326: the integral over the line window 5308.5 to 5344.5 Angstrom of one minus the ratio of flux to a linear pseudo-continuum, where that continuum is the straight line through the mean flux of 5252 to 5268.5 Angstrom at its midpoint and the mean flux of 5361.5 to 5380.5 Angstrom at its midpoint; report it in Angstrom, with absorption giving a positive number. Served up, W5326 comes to -2.5 Angstrom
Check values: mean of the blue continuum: 8.88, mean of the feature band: 9.75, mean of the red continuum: 9.29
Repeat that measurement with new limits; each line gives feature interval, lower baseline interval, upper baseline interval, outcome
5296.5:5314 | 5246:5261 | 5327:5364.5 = -1.5 Angstrom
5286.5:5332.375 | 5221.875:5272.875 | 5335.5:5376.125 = -2.9 Angstrom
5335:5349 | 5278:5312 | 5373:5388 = 0.7 Angstrom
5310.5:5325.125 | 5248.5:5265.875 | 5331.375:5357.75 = -0.7 Angstrom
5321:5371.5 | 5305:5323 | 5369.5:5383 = -0.3 Angstrom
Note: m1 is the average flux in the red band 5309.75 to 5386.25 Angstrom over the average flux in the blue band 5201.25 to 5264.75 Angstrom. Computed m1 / 1.1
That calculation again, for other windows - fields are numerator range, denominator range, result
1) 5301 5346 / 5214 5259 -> 1.08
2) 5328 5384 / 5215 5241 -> 1.07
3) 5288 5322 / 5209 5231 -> 1.15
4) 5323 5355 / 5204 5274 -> 1.08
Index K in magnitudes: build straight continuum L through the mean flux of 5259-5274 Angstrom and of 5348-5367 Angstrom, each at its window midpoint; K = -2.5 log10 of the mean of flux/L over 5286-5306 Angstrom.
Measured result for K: -0.10 mag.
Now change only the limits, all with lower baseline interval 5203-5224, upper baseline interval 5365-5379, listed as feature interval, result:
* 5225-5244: -0.07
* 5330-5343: -0.07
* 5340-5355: -0.07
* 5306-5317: -0.17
